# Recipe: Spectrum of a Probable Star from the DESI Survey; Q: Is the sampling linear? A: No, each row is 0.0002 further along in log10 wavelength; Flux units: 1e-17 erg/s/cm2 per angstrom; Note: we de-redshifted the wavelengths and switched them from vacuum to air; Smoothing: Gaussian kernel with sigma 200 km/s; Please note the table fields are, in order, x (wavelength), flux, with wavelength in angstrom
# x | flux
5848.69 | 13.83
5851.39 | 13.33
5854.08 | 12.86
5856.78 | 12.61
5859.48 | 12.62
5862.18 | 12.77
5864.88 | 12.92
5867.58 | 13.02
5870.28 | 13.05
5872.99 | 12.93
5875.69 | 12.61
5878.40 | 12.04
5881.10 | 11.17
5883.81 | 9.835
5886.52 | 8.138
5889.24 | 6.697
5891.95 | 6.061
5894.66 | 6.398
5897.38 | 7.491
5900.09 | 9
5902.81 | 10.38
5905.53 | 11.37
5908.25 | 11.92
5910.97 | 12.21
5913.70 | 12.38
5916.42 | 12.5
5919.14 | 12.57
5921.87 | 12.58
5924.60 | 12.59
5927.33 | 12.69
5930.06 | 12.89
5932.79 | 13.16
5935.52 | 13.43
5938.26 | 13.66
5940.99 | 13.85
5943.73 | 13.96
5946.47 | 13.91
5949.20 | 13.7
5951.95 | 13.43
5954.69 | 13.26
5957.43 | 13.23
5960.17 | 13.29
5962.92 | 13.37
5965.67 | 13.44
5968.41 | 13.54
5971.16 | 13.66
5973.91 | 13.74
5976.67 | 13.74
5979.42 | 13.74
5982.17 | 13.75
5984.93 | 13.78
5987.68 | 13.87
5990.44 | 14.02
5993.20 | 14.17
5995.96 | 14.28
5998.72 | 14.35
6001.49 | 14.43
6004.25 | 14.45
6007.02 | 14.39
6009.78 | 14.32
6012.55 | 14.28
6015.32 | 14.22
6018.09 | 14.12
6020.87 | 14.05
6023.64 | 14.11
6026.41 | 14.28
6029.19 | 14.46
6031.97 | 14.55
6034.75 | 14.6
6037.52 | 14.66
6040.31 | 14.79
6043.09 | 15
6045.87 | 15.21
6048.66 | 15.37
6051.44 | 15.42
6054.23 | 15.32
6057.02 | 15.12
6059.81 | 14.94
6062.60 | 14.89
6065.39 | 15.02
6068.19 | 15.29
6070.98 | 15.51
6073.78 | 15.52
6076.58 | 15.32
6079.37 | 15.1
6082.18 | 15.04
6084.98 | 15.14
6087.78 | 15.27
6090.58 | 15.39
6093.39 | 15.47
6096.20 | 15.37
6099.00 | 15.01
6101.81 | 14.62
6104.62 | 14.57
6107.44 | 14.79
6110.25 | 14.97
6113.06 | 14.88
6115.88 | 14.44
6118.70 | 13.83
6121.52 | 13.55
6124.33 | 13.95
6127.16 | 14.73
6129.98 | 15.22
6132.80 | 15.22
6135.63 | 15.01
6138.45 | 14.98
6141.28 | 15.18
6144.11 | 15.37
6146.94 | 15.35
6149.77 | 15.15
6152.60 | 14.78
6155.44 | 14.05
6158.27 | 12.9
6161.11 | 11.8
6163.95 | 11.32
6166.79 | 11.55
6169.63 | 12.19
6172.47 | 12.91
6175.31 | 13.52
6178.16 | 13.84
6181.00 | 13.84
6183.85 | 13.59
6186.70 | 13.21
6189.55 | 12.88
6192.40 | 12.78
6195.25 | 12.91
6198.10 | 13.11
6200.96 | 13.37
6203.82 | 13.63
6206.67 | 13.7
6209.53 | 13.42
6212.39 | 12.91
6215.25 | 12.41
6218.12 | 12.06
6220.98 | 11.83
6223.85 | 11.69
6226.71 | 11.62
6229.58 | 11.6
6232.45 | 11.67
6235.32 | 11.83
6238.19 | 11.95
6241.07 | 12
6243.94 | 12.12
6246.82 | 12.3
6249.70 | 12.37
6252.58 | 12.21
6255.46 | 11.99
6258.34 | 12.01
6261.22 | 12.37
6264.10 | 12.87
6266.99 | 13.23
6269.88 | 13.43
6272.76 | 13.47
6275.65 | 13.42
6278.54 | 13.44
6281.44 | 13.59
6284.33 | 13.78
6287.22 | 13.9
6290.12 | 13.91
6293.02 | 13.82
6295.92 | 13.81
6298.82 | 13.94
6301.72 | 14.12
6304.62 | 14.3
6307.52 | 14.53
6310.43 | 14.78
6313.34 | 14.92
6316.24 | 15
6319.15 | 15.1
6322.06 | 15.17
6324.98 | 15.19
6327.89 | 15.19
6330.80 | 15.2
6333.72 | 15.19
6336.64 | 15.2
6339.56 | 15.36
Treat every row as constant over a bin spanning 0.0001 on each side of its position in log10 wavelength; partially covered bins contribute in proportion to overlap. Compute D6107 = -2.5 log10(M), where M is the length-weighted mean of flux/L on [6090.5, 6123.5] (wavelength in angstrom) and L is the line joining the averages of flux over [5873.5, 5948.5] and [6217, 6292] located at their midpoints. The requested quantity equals -0.22 mag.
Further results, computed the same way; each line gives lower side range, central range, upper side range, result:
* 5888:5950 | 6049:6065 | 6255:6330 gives -0.22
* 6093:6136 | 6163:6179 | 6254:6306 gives 0.14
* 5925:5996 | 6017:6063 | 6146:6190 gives -0.10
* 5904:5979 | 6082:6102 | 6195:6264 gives -0.19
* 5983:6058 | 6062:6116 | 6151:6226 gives -0.09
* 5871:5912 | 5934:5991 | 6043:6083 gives -0.13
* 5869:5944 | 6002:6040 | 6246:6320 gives -0.20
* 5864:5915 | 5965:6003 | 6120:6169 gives -0.18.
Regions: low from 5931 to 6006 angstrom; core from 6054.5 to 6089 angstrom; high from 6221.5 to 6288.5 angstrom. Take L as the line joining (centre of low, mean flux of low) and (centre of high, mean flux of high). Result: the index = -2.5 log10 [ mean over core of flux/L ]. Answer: -0.14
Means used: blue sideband 13.7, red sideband 12.5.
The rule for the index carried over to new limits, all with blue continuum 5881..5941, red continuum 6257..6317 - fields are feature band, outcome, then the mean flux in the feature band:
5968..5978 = -0.20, 13.7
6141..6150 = -0.20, 15.3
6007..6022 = -0.21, 14.2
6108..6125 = -0.15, 14.3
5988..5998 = -0.22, 14.1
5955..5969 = -0.18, 13.4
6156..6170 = 0.07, 12.1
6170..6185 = -0.04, 13.4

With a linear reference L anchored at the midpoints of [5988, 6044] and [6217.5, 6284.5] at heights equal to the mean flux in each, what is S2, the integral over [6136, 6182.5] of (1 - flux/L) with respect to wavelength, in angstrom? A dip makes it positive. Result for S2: -1.8 angstrom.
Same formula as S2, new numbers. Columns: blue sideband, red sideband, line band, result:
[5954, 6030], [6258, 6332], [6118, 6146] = -1.5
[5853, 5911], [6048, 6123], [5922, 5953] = -3.7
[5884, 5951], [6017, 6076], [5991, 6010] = -1.0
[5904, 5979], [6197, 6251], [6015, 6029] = -1.4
